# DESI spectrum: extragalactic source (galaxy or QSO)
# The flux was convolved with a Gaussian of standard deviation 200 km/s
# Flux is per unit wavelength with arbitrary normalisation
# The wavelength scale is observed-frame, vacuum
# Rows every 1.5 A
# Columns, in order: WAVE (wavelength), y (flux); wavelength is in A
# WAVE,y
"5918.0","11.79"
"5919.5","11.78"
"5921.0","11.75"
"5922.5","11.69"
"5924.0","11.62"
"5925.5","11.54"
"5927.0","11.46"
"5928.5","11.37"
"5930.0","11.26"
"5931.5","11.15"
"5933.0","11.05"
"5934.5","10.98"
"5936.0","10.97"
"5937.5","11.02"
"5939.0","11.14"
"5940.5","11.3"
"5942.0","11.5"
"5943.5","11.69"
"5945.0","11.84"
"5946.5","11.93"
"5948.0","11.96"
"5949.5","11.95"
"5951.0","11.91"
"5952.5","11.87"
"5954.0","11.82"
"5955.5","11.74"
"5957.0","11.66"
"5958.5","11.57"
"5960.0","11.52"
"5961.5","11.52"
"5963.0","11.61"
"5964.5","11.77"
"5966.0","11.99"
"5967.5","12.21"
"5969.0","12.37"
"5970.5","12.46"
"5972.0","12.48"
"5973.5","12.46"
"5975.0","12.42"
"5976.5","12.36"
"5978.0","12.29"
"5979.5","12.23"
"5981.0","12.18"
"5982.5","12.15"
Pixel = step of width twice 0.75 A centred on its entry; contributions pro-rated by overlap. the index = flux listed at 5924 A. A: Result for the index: 11.62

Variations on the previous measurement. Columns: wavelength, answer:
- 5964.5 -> 11.77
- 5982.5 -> 12.15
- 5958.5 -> 11.57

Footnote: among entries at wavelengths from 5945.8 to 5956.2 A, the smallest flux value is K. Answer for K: 11.74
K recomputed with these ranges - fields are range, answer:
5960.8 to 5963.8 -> 11.52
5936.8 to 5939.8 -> 11.02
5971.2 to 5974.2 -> 12.46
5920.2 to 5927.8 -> 11.46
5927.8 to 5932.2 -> 11.15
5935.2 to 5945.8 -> 10.97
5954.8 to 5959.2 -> 11.57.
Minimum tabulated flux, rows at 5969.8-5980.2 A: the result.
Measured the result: 12.23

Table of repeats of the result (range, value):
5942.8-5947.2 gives 11.69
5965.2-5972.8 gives 11.99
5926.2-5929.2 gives 11.37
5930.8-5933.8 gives 11.05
